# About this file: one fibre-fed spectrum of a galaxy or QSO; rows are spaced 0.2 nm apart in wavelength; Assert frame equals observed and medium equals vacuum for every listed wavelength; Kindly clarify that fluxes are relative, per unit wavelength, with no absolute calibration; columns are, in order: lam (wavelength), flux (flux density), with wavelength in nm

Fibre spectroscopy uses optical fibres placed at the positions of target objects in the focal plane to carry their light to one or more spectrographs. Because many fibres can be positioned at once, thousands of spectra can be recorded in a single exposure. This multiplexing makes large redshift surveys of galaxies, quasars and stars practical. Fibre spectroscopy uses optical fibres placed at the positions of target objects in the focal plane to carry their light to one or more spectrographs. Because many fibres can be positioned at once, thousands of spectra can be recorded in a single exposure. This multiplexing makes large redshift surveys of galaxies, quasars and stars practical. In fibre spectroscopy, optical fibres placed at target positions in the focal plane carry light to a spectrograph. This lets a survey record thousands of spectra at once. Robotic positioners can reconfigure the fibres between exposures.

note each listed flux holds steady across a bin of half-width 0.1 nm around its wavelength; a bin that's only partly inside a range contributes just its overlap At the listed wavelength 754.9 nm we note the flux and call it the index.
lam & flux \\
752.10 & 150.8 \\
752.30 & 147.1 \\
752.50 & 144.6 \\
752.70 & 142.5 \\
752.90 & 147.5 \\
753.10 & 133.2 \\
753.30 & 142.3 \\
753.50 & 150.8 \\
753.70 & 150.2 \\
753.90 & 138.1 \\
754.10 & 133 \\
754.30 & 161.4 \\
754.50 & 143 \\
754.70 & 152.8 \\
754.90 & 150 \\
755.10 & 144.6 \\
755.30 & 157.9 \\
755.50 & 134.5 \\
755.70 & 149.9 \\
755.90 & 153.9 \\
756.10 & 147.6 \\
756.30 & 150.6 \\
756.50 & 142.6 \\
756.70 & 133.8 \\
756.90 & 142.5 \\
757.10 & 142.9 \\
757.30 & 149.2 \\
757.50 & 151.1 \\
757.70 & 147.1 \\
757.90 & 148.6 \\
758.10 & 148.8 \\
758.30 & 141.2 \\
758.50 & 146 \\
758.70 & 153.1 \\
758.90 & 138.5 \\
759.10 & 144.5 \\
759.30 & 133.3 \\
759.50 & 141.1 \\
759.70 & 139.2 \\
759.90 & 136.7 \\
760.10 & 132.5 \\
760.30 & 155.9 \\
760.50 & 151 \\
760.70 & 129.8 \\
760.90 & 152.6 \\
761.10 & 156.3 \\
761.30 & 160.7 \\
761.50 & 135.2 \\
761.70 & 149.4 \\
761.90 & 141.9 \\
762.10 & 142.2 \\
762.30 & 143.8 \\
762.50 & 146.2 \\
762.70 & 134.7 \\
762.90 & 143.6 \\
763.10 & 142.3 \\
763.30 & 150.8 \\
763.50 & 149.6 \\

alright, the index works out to 150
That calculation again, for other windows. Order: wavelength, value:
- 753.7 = 150.2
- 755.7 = 149.9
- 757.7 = 147.1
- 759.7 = 139.2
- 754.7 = 152.8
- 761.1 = 156.3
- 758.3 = 141.2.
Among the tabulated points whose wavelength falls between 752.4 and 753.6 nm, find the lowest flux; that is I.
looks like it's 133.2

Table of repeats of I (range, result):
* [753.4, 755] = 133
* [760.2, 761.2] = 129.8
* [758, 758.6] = 141.2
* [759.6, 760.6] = 132.5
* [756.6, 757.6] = 133.8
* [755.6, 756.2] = 147.6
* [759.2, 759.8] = 133.3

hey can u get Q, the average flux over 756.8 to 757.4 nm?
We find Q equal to 145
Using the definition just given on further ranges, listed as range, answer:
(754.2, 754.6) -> 152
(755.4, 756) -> 146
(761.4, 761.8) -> 142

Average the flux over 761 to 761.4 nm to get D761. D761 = 158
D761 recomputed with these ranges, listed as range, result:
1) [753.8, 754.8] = 146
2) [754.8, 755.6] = 147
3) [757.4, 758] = 149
